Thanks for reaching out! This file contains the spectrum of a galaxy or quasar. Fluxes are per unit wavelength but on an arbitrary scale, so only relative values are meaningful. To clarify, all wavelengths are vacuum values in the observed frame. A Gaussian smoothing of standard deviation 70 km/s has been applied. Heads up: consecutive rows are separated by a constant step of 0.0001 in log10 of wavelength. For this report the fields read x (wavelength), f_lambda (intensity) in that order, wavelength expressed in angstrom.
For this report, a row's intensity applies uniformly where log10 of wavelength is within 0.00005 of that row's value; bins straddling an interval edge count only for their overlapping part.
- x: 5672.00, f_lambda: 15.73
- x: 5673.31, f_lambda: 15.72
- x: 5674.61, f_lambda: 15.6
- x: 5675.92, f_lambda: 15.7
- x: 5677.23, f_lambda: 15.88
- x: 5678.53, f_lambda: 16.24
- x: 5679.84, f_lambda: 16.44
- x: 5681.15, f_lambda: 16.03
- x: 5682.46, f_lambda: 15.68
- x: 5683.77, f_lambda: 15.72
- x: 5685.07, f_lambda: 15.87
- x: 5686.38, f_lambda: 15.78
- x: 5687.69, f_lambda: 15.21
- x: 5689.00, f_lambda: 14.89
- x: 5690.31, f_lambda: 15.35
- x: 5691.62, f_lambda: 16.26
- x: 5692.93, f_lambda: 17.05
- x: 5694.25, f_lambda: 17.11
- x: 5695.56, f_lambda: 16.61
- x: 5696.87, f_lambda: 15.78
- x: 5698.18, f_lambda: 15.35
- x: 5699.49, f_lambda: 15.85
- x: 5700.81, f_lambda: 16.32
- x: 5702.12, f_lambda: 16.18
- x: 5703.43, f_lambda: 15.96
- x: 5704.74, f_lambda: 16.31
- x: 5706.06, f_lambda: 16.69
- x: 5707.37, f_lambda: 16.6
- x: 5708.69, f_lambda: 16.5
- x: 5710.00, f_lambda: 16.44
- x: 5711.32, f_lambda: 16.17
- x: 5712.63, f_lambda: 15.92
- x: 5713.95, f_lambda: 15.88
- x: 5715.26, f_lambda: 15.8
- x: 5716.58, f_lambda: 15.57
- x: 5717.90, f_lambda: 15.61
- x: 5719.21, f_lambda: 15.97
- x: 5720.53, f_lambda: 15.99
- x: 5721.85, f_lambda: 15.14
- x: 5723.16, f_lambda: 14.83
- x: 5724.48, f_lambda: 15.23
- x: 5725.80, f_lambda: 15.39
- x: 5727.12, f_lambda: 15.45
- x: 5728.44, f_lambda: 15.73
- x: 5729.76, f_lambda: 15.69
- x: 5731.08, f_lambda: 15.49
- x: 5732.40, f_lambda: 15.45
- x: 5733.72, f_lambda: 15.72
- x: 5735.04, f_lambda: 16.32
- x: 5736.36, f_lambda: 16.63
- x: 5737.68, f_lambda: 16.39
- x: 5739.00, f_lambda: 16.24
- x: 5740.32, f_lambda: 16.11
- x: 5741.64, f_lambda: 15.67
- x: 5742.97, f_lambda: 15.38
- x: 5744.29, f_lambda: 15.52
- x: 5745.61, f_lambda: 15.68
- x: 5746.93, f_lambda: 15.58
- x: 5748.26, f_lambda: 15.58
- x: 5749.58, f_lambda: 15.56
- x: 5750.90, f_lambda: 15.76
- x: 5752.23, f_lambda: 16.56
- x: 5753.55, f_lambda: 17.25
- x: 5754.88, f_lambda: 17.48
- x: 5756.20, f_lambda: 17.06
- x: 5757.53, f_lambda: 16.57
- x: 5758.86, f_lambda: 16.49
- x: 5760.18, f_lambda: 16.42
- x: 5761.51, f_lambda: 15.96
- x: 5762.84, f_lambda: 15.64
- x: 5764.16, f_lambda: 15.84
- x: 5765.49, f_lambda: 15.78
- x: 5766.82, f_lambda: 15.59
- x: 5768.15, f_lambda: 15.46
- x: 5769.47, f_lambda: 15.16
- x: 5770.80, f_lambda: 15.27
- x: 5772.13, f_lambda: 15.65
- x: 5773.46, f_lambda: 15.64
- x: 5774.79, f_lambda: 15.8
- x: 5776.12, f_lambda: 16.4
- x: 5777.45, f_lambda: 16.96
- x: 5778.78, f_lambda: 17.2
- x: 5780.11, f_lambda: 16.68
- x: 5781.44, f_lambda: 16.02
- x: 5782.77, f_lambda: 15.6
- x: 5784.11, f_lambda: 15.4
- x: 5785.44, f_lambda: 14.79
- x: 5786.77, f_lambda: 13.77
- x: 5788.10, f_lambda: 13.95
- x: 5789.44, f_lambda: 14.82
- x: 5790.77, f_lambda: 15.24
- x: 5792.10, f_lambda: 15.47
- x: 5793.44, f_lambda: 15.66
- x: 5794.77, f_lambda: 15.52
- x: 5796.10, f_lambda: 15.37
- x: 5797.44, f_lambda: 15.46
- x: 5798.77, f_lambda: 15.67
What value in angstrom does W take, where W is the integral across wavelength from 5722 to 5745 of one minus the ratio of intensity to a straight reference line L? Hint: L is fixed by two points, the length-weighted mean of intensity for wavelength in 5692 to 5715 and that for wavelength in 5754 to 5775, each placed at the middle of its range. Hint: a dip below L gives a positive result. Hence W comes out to 0.6 angstrom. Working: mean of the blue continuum 16.3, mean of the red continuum 16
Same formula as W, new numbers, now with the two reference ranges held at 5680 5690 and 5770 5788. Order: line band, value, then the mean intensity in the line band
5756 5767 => -0.30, 16.1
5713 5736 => 0.07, 15.6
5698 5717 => -0.58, 16.1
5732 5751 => -0.20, 15.9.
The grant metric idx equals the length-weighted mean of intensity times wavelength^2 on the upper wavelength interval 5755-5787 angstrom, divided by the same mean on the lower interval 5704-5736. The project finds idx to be 1.02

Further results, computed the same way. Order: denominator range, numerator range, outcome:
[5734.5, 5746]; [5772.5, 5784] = 1.03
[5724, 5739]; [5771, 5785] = 1.03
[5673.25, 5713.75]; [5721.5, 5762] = 1.01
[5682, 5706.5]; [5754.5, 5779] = 1.03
